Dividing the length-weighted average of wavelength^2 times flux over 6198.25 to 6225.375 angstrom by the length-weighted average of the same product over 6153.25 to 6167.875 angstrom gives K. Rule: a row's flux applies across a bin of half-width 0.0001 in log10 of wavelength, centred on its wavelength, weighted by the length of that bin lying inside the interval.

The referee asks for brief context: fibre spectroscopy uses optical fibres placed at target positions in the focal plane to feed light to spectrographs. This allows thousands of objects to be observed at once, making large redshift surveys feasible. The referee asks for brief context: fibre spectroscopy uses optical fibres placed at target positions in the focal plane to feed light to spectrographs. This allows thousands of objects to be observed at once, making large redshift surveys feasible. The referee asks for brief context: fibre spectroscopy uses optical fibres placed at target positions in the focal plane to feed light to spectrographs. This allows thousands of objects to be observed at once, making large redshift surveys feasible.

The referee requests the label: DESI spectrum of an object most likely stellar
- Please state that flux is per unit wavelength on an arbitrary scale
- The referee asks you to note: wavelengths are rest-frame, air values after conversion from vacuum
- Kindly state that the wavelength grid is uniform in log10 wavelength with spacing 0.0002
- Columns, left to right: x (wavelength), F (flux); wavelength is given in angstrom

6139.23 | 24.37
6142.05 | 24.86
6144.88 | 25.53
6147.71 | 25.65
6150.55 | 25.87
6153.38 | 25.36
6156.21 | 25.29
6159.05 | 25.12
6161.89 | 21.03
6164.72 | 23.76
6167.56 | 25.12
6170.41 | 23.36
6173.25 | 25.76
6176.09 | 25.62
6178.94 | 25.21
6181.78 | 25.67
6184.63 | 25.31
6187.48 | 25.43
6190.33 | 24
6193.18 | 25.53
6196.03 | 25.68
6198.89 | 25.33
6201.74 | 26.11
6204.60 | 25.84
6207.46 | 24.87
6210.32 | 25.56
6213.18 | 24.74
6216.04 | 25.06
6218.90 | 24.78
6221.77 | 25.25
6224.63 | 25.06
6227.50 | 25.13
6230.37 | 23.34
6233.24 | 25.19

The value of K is 1.1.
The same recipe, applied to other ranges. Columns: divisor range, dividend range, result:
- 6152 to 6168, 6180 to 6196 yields 1.05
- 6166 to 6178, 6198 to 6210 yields 1.03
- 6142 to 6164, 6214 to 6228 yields 1.03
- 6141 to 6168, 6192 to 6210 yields 1.05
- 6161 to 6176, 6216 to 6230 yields 1.05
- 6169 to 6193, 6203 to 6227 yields 1.01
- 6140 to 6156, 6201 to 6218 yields 1.02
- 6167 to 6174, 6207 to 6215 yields 1.03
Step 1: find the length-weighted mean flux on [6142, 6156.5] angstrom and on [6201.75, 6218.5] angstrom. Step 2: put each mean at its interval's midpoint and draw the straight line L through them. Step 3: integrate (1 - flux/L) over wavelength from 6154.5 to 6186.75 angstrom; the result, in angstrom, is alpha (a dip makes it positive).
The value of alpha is 0.92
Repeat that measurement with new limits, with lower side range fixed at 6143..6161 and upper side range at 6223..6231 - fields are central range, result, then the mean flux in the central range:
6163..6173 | 0.4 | 24.2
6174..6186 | -0.2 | 25.5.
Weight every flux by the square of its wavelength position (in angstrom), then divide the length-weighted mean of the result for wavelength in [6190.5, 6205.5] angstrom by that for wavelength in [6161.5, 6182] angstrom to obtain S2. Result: 1.0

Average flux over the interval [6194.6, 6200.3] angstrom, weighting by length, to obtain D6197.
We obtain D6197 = 25.5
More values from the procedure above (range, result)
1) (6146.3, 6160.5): 25.4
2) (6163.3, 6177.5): 24.7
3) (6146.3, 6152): 25.7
